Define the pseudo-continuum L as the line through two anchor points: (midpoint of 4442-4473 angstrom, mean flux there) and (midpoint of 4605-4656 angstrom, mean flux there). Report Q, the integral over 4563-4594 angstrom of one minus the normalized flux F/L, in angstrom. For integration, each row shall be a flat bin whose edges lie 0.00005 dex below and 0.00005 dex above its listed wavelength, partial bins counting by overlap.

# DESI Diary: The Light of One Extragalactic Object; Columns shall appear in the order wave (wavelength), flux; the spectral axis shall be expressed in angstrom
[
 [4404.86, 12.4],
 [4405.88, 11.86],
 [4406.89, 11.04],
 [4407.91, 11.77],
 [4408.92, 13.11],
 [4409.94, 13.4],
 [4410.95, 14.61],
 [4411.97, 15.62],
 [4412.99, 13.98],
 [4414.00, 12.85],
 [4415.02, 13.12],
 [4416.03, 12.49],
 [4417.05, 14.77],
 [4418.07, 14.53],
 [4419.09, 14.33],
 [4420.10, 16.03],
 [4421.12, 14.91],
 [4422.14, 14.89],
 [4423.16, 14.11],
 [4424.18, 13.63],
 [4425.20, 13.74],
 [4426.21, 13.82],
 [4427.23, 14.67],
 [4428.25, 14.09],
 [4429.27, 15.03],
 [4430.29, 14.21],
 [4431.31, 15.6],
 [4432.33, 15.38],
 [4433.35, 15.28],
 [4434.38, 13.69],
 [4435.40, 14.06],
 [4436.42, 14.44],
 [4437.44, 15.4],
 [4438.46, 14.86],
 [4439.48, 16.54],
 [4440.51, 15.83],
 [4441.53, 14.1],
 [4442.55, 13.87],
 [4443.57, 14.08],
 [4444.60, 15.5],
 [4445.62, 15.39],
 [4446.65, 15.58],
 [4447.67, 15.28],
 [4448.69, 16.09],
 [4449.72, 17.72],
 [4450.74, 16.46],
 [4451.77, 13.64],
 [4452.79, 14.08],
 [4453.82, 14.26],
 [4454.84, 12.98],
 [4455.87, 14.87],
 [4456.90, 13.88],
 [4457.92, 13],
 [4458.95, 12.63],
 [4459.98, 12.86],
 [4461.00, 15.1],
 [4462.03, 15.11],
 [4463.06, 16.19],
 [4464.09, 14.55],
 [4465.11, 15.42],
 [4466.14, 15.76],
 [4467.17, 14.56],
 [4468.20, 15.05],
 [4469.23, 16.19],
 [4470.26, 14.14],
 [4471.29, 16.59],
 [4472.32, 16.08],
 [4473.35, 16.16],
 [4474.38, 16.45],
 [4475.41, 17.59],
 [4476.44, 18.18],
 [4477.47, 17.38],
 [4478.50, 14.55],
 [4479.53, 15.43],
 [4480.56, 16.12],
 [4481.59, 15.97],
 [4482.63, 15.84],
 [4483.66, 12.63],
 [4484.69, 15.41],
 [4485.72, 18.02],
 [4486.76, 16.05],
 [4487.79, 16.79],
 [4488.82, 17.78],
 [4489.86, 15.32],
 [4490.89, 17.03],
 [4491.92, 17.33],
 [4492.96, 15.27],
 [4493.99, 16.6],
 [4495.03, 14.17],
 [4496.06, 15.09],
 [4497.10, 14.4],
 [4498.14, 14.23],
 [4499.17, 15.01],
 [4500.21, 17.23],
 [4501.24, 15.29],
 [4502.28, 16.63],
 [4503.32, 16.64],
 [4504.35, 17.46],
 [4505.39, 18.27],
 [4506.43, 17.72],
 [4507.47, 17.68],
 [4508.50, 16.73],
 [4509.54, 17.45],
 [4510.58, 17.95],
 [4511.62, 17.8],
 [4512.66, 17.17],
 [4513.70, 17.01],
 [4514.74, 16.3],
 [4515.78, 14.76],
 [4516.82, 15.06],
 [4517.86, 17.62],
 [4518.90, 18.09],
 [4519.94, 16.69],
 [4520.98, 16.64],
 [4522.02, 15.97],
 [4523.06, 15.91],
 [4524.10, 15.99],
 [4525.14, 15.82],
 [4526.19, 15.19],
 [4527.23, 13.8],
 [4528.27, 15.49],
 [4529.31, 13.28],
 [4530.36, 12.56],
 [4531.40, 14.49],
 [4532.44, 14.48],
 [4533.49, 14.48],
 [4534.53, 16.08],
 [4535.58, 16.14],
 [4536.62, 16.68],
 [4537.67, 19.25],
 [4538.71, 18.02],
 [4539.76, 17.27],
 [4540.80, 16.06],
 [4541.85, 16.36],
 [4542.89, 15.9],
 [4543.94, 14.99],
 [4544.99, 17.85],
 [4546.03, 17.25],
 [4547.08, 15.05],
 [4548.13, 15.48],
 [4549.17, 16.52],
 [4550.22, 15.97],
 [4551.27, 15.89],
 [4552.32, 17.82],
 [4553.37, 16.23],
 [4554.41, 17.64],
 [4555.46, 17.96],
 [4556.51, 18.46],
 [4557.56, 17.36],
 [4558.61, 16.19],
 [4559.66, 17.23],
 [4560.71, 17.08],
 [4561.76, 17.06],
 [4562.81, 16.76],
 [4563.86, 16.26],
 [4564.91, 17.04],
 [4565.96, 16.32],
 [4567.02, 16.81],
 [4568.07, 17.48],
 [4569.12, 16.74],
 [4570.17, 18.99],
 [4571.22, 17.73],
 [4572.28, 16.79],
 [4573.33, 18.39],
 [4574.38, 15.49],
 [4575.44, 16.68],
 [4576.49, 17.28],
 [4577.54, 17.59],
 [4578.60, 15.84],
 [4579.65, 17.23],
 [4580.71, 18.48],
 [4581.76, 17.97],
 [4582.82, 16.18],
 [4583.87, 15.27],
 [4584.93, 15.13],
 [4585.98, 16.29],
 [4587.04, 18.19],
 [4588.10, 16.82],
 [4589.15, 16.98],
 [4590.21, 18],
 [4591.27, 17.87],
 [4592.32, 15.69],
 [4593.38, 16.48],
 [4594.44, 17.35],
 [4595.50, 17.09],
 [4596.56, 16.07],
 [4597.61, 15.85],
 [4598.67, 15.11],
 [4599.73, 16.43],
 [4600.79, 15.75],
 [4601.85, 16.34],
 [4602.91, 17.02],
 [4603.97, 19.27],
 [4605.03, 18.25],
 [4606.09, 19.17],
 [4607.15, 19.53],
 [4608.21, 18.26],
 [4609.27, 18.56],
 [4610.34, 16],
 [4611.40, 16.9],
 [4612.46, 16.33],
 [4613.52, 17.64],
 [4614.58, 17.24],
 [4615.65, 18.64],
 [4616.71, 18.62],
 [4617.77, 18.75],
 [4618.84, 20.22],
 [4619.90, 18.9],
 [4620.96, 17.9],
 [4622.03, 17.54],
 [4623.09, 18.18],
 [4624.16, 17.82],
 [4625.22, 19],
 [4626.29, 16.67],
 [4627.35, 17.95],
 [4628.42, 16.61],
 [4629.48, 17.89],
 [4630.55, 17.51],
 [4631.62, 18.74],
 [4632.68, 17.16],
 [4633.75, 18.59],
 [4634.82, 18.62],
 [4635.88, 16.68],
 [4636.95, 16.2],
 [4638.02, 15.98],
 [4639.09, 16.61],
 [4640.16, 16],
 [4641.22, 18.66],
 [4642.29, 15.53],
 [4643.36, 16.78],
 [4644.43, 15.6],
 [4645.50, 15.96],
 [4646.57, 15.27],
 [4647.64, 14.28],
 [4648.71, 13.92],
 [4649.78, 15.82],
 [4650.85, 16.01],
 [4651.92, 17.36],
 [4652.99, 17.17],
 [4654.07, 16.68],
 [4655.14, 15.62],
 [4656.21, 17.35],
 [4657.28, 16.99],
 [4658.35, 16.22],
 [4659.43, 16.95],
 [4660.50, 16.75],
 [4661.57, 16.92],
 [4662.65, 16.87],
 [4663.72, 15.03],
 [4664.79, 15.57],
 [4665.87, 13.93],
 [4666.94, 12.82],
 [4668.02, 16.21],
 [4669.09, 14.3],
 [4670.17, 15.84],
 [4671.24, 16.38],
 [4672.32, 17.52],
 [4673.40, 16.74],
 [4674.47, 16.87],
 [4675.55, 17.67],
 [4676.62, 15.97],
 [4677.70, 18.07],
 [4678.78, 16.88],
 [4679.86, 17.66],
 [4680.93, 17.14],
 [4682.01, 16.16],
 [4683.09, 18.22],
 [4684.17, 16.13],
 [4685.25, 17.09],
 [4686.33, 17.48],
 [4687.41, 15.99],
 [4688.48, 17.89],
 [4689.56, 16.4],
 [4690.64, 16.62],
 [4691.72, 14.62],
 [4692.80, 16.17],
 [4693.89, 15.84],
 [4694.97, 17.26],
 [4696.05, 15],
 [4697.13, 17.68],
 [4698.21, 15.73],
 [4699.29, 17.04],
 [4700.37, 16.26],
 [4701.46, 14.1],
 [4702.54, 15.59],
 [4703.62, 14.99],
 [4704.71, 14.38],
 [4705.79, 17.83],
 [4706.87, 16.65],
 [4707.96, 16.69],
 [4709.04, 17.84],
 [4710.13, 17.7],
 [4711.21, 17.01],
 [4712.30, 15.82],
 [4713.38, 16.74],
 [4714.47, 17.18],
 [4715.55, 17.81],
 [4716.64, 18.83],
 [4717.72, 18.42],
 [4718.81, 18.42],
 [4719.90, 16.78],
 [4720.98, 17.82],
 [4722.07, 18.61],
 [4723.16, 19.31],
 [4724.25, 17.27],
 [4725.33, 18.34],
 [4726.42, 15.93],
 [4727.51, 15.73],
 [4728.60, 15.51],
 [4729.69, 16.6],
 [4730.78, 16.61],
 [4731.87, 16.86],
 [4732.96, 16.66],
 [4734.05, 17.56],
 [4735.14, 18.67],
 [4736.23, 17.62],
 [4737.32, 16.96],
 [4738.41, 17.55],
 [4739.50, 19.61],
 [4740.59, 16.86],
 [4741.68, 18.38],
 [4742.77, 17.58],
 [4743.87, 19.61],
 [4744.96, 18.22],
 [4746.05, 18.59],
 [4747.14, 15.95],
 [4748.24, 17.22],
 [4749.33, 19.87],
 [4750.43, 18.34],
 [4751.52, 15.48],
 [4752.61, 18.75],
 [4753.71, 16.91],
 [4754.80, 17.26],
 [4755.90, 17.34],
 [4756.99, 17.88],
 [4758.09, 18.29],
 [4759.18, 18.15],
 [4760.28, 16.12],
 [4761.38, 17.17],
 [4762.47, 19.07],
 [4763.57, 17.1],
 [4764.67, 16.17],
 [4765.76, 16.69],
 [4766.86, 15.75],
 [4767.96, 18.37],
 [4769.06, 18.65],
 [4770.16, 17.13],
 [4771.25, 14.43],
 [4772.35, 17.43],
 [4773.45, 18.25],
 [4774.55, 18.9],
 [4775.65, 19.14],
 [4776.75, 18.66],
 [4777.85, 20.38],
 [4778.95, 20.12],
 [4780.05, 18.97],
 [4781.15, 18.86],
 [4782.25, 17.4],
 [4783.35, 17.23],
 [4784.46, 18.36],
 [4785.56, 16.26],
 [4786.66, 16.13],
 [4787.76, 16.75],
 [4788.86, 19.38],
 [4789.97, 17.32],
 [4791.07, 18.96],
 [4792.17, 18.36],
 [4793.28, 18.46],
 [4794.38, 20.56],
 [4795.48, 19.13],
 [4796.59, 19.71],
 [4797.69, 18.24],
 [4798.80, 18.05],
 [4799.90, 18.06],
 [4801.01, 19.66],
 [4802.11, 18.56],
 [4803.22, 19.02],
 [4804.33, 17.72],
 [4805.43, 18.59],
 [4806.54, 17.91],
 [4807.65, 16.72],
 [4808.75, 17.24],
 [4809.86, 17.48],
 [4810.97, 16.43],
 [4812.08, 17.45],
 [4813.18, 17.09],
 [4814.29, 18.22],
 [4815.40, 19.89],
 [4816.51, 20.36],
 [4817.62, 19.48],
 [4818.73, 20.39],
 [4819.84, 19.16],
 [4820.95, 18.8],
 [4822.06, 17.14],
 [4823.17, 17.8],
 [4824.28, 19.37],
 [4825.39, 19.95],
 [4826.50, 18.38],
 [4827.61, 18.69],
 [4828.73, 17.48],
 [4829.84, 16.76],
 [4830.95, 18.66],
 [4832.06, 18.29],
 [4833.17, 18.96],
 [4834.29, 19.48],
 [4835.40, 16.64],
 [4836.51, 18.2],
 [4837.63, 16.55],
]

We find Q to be -0.77 angstrom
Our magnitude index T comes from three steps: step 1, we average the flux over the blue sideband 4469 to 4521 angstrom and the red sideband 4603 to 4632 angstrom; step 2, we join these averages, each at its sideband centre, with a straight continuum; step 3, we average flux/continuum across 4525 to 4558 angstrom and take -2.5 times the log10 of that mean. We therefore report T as 0.06 mag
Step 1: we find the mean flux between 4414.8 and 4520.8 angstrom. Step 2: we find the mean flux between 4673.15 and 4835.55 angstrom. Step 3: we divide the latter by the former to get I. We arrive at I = 1.1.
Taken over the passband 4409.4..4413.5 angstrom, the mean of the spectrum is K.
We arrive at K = 14.4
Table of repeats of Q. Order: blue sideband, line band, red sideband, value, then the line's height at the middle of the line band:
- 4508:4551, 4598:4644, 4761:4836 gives -2.0 angstrom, 16.8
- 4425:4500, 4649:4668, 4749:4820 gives 1.0 angstrom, 17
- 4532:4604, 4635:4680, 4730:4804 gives 2.7 angstrom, 17.3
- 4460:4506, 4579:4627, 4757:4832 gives -1.8 angstrom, 16.8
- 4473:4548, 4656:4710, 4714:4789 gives 2.8 angstrom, 17.3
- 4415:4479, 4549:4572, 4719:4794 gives -1.6 angstrom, 16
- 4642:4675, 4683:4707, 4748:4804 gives 0.5 angstrom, 16.6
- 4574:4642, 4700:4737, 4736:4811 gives 1.5 angstrom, 17.7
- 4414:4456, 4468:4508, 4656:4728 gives -2.8 angstrom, 15.1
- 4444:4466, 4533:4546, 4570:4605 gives -0.4 angstrom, 16.1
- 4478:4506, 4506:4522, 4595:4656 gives -0.8 angstrom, 16.2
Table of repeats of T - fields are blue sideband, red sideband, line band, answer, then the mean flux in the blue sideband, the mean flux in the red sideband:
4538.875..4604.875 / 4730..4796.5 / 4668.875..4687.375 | 0.04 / 16.8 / 17.9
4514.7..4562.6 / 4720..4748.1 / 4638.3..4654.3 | 0.06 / 16.2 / 17.5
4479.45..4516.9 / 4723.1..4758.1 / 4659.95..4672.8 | 0.10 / 16.3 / 17.5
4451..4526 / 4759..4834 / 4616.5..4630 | -0.08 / 15.9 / 18.2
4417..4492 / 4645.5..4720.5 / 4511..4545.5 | -0.03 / 15.2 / 16.5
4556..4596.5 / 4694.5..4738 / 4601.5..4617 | -0.05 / 17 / 16.9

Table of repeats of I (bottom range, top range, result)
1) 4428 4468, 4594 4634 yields 1.19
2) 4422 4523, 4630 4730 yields 1.07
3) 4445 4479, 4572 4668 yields 1.11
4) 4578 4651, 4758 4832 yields 1.06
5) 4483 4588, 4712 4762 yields 1.07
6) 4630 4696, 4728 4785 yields 1.08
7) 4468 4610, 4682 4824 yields 1.06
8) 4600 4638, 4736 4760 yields 1.00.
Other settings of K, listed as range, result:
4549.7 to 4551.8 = 15.9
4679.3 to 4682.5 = 17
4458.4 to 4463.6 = 14.4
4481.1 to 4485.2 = 14.9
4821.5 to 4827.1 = 18.5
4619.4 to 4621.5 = 18.4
